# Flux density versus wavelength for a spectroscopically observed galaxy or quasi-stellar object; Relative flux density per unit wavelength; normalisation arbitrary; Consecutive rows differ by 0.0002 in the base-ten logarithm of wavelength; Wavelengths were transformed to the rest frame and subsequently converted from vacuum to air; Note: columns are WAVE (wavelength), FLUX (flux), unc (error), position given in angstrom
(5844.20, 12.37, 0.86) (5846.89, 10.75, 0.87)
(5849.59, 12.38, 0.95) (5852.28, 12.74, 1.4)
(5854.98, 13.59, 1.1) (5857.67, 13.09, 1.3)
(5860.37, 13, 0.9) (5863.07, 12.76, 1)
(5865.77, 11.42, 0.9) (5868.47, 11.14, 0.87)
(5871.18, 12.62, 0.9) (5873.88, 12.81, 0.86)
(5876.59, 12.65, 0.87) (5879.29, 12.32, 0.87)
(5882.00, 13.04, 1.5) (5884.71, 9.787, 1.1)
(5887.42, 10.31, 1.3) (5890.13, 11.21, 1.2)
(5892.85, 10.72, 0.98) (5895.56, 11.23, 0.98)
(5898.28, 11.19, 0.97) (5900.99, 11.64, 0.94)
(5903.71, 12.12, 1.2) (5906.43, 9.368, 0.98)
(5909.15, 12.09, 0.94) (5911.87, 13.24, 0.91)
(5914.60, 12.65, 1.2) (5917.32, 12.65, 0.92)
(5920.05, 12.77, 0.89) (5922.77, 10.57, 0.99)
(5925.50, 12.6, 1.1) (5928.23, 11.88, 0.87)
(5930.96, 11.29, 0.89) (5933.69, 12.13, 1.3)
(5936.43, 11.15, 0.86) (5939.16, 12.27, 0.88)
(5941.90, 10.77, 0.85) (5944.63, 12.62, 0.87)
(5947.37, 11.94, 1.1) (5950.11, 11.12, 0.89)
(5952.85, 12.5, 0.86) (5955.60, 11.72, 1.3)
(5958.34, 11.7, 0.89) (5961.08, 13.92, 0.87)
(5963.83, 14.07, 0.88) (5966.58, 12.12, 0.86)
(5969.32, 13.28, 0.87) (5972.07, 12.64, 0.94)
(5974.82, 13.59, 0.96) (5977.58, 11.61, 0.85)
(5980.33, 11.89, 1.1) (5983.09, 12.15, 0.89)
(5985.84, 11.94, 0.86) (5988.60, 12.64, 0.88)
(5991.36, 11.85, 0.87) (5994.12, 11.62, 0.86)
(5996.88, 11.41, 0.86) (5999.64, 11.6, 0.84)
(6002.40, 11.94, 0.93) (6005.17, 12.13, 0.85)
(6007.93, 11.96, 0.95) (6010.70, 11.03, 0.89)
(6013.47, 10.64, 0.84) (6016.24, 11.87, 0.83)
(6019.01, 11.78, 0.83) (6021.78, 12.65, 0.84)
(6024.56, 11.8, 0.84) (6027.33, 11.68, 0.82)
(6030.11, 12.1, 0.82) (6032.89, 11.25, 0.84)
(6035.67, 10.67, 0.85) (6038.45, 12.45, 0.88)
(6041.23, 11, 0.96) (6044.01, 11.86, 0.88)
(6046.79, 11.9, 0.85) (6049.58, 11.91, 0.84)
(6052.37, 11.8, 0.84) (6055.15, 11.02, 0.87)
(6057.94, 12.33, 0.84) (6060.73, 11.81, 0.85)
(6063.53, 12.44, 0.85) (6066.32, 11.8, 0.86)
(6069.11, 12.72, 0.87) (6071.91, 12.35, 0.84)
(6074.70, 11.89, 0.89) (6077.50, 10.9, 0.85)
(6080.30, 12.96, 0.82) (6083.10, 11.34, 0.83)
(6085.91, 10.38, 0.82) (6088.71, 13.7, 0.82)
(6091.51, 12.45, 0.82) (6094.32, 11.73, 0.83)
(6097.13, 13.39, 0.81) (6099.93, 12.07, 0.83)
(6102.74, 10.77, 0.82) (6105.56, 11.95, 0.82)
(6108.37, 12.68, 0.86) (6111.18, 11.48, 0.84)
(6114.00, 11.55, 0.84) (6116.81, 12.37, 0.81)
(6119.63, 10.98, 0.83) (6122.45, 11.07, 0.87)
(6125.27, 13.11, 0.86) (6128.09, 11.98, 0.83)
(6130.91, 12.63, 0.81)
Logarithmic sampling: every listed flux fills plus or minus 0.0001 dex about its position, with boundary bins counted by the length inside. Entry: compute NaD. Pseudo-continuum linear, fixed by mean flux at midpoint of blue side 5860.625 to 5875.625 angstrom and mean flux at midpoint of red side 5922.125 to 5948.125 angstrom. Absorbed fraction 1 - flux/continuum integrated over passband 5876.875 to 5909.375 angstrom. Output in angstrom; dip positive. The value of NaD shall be 2.10 angstrom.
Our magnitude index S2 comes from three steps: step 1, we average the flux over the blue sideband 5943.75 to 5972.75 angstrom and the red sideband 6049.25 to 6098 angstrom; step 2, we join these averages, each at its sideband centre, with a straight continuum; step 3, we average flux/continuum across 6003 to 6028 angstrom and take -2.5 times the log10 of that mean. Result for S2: 0.05 mag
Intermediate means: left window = 12.5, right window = 12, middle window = 11.7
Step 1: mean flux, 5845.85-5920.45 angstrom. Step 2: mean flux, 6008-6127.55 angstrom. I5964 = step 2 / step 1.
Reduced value 1.0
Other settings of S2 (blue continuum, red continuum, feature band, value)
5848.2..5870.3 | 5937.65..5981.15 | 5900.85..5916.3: 0.05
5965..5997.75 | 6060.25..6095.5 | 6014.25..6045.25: 0.04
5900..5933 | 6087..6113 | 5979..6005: 0.01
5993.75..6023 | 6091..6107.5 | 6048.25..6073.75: -0.01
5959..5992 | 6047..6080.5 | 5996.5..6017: 0.07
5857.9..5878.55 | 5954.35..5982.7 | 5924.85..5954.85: 0.07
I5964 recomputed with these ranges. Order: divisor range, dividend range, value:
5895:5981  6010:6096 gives 0.98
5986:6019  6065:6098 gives 1.03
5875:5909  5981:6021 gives 1.04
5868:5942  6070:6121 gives 1.02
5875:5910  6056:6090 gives 1.06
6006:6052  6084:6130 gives 1.03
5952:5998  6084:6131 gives 0.97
